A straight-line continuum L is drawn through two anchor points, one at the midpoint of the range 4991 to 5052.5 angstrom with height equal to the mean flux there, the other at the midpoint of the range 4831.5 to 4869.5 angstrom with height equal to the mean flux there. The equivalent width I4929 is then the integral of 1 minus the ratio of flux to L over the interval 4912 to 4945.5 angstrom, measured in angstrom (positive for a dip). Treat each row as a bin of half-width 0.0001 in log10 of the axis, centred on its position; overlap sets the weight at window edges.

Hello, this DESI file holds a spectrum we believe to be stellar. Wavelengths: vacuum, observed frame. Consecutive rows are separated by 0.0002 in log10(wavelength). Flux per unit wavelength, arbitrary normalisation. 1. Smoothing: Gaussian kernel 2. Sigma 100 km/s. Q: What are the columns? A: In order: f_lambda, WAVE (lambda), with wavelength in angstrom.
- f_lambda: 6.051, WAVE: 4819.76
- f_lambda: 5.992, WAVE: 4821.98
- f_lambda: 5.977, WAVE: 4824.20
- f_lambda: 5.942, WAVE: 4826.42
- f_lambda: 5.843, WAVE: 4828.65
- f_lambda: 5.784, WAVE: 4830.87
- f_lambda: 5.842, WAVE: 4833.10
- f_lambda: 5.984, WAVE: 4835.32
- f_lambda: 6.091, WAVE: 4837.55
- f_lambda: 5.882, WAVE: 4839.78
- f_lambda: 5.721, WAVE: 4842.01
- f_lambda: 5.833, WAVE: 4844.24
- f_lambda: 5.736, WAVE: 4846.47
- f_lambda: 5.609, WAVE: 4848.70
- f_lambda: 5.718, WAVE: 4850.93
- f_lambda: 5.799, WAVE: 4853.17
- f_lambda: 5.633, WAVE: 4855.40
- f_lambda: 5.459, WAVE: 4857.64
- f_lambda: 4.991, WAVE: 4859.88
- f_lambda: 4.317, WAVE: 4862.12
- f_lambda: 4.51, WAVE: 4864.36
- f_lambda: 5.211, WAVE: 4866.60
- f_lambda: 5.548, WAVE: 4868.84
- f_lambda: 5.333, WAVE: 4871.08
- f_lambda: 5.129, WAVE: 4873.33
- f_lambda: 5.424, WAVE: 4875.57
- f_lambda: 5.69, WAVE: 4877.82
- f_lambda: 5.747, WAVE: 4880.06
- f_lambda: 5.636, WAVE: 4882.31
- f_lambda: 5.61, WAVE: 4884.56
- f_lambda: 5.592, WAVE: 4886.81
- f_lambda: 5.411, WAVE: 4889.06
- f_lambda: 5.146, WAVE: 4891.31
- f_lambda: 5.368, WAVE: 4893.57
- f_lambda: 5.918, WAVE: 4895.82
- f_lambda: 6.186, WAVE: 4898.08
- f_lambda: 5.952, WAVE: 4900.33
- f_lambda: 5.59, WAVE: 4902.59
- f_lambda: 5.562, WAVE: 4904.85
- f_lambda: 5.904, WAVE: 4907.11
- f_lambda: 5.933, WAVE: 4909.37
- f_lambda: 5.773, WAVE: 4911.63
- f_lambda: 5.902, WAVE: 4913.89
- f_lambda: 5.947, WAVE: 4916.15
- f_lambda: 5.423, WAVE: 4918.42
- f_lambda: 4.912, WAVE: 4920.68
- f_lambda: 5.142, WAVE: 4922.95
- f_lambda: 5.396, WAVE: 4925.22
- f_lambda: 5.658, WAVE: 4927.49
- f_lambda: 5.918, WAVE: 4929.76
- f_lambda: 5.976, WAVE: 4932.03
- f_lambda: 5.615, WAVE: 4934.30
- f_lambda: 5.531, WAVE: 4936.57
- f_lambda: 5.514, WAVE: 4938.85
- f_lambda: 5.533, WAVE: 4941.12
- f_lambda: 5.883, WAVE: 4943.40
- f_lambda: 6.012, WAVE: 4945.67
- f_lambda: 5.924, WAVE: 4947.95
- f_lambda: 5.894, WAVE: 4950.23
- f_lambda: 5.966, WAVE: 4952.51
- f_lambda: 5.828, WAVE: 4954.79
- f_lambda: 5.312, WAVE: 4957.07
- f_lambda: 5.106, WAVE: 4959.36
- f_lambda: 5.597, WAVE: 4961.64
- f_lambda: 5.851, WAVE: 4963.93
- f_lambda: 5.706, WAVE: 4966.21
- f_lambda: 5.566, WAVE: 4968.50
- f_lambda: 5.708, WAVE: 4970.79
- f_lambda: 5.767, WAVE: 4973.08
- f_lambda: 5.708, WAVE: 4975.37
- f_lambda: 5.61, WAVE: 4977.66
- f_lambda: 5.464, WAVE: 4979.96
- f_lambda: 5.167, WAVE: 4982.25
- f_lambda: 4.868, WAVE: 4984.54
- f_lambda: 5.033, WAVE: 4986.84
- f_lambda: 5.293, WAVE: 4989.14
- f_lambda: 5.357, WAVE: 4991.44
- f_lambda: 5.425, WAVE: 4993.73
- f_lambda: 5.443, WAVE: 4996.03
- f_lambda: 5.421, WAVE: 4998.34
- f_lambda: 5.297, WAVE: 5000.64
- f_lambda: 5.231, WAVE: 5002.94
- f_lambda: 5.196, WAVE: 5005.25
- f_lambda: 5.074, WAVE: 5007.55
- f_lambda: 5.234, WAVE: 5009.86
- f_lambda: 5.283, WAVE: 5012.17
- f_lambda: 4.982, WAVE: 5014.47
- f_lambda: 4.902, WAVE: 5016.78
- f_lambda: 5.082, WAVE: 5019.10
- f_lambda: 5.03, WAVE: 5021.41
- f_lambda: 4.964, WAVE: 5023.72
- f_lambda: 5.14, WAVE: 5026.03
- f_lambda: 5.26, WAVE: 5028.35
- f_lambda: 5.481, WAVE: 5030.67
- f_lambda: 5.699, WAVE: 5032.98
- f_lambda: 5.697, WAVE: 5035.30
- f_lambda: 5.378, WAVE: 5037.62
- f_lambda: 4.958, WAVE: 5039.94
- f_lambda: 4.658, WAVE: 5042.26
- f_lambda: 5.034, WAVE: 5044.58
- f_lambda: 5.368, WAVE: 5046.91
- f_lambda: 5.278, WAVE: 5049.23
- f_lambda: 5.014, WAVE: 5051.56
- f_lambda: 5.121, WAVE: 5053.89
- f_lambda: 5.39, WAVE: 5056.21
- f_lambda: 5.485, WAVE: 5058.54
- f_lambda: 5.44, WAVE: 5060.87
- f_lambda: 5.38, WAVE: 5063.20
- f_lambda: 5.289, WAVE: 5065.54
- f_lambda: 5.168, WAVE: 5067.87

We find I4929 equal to -1.4 angstrom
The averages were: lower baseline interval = 5.52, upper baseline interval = 5.22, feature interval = 5.61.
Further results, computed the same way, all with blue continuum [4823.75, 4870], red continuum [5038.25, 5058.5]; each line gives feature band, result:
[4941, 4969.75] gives -2.0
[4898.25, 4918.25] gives -1.4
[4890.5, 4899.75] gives -0.4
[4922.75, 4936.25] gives -0.6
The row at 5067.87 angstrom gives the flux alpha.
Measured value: 5.168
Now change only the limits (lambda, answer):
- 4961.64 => 5.597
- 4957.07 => 5.312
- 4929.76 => 5.918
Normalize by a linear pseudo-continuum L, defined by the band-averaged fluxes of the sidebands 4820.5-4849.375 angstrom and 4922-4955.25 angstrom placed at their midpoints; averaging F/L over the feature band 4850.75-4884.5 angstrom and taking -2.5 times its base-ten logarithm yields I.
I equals 0.09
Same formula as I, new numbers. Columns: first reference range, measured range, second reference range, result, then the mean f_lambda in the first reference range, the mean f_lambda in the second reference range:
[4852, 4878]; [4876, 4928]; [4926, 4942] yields -0.03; 5.24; 5.67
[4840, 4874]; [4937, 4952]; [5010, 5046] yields -0.10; 5.39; 5.17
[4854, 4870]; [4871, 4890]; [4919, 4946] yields -0.06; 5.11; 5.58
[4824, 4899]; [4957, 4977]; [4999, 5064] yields -0.05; 5.57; 5.22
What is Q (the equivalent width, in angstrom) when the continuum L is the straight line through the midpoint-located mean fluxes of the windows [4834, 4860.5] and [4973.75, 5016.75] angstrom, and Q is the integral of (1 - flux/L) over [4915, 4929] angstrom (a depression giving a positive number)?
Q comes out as 0.2 angstrom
